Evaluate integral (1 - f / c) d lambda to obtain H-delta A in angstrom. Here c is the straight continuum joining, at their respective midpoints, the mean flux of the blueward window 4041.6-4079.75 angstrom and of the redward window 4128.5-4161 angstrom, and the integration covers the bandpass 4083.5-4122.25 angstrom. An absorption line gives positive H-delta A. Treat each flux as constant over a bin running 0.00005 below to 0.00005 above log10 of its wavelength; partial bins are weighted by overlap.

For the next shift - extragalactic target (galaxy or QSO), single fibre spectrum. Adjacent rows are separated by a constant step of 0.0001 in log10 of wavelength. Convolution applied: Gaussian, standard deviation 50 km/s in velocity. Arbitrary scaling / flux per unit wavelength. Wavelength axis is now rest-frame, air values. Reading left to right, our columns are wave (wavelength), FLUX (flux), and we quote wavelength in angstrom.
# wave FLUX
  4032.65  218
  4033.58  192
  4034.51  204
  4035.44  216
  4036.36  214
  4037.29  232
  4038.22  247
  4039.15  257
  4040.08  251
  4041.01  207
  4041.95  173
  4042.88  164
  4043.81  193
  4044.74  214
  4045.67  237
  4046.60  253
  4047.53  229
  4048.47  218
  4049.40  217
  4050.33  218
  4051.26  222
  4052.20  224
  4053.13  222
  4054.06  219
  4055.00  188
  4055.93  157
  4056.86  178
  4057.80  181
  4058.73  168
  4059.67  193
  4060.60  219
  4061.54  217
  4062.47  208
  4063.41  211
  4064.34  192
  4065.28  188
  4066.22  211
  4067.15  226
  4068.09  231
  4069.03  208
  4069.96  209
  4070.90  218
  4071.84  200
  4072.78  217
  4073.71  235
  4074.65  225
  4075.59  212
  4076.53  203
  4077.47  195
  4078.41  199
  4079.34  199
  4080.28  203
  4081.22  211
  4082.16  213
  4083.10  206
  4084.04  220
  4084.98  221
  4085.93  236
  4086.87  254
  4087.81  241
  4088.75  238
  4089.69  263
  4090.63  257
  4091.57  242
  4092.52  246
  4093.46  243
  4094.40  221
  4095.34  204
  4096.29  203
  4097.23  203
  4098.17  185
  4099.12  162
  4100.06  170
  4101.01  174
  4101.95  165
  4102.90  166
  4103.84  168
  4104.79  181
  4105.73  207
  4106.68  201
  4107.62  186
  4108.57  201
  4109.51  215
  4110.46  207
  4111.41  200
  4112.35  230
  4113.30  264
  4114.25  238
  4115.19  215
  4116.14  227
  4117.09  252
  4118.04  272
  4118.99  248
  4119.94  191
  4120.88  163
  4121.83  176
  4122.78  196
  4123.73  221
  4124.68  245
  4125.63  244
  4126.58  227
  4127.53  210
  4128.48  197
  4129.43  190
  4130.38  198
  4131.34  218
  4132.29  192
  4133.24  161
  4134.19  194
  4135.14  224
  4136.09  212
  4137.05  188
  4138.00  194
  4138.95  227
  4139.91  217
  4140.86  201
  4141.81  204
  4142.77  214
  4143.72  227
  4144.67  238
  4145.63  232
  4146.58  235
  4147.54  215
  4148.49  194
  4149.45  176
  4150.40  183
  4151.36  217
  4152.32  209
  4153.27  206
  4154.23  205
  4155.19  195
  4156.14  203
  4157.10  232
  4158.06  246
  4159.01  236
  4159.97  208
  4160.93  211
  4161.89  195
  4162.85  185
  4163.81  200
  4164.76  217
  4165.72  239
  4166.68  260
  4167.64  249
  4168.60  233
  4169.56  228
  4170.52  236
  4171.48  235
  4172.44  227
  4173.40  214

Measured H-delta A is -1.0 angstrom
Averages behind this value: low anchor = 207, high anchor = 209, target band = 214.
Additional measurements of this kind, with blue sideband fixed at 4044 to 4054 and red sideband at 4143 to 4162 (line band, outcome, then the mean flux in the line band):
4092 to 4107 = 1.7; 194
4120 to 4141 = 1.1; 204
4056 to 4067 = 1.3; 196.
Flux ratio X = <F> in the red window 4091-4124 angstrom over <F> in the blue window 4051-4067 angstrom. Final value 1.03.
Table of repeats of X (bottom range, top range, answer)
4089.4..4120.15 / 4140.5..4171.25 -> 1.02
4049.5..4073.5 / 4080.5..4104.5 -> 1.03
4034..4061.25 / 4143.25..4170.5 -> 1.03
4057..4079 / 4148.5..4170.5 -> 1.04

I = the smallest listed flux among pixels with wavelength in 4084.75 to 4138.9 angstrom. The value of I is 161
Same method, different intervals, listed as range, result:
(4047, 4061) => 157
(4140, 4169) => 176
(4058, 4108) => 162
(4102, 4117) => 166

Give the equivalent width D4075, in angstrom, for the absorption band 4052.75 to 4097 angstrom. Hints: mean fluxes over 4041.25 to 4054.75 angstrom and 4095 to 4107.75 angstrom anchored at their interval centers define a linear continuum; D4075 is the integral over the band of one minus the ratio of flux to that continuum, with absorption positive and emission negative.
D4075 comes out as -3.6 angstrom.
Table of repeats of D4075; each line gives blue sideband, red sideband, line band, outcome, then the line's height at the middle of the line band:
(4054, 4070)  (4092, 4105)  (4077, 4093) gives -2.6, 195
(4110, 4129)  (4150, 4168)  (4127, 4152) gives 1.4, 218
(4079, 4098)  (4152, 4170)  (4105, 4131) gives 0.9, 223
